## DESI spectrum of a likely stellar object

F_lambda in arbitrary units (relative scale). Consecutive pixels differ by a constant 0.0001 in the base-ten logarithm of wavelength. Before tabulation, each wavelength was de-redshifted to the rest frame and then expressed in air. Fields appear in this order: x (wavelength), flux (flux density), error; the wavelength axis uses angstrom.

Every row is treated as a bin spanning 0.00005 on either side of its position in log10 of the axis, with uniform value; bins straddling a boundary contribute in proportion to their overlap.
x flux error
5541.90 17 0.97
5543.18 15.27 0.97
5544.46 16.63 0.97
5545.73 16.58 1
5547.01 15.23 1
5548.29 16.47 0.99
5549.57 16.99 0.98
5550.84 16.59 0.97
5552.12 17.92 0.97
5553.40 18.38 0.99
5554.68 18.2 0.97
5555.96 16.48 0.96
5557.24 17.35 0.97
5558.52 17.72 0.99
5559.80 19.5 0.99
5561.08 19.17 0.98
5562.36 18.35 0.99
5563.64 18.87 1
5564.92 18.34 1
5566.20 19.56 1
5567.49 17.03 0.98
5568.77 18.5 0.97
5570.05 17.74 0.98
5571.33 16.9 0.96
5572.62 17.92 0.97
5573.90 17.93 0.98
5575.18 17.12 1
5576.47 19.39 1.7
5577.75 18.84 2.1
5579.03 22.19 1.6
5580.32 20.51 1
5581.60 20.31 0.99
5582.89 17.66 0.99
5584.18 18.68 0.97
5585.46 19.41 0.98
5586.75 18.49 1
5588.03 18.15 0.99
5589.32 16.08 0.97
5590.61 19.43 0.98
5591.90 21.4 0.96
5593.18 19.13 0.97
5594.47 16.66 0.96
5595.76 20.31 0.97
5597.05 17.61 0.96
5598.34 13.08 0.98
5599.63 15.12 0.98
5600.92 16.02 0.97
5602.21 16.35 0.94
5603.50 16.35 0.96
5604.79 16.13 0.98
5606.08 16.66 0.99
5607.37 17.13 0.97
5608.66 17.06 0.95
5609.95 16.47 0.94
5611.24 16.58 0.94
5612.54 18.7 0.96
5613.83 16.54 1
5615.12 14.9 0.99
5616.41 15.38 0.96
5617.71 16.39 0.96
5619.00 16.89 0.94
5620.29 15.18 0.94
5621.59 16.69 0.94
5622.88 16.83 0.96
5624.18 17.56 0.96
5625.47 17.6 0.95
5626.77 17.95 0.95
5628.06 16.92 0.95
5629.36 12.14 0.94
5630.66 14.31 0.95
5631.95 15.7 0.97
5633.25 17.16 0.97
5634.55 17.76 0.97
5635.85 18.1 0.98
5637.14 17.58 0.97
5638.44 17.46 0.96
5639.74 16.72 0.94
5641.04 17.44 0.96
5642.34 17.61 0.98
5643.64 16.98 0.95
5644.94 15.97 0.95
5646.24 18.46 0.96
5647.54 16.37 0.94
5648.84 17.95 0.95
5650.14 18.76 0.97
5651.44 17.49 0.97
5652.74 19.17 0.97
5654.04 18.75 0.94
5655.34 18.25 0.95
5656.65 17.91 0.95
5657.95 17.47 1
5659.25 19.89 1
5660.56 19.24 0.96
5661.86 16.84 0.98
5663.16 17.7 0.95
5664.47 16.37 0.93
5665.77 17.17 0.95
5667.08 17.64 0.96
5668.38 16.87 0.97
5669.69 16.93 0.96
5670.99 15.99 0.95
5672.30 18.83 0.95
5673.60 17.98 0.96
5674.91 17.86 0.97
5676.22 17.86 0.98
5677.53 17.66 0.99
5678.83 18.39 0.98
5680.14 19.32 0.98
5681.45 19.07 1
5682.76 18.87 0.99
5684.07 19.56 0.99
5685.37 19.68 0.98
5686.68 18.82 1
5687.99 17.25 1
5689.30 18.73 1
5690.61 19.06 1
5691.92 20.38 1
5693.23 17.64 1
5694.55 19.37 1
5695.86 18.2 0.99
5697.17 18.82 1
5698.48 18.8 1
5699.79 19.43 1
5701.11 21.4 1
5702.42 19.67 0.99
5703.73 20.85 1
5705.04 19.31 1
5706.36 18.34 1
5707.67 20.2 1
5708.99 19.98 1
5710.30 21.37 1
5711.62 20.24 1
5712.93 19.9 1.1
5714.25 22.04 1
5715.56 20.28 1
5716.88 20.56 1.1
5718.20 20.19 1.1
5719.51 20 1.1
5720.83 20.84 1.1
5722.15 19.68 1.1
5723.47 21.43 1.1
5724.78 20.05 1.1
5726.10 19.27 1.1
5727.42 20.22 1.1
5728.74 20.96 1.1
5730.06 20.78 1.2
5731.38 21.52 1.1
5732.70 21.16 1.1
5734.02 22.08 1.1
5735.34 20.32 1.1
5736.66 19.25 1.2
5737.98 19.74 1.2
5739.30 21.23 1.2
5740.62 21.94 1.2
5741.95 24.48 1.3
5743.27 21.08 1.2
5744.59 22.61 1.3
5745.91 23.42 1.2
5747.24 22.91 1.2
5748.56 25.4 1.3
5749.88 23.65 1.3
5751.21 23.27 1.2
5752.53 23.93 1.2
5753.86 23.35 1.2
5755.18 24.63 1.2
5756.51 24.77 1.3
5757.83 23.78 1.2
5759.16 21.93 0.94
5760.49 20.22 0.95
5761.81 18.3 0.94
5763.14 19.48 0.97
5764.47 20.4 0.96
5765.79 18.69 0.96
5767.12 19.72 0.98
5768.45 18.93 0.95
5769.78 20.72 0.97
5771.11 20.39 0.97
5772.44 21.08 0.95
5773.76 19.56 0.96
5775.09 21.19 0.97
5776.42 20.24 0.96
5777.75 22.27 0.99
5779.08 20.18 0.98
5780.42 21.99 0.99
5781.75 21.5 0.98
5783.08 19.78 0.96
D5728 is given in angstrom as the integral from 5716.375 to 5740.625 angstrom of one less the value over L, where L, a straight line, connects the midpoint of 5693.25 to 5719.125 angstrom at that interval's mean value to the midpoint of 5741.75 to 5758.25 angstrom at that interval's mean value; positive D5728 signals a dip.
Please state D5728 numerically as 1.36 angstrom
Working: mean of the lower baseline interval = 19.9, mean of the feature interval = 20.6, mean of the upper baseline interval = 23.6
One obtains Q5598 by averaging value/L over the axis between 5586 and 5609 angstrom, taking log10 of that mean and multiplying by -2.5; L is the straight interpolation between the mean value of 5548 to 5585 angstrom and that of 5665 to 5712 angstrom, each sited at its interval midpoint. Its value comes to 0.070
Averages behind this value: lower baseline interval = 18.3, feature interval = 17.3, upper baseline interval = 18.8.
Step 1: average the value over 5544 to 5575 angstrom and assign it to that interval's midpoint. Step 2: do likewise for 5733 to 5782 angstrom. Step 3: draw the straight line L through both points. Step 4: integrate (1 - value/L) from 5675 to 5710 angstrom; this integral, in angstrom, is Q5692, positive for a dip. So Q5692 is 2.1 angstrom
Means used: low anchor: 17.7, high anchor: 21.6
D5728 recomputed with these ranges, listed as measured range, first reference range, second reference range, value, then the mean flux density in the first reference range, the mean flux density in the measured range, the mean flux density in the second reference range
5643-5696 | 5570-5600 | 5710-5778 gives 4.8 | 18.4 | 18.1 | 21.3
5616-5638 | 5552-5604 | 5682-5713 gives 2.6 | 18.2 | 16.5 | 19.4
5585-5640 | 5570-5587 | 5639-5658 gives 4.1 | 18.8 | 16.9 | 17.7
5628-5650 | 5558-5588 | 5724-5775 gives 3.3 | 18.7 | 16.8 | 21.5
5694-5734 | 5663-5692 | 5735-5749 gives 0.3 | 18.1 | 20.2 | 22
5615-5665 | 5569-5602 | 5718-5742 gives 5.3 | 18.2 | 17.2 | 20.7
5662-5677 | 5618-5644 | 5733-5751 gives 1.0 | 16.7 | 17.4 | 22.2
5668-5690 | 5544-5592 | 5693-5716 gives 1.4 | 18.2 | 18.2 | 19.8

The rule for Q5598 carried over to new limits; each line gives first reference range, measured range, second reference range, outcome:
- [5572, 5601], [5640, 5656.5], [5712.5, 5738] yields 0.09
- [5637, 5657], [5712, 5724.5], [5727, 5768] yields 0.00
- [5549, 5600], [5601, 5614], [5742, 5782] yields 0.13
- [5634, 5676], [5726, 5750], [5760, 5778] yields -0.12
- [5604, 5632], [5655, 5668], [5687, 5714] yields 0.01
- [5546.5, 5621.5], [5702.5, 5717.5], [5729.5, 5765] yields 0.04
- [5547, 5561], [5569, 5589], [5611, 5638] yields -0.09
